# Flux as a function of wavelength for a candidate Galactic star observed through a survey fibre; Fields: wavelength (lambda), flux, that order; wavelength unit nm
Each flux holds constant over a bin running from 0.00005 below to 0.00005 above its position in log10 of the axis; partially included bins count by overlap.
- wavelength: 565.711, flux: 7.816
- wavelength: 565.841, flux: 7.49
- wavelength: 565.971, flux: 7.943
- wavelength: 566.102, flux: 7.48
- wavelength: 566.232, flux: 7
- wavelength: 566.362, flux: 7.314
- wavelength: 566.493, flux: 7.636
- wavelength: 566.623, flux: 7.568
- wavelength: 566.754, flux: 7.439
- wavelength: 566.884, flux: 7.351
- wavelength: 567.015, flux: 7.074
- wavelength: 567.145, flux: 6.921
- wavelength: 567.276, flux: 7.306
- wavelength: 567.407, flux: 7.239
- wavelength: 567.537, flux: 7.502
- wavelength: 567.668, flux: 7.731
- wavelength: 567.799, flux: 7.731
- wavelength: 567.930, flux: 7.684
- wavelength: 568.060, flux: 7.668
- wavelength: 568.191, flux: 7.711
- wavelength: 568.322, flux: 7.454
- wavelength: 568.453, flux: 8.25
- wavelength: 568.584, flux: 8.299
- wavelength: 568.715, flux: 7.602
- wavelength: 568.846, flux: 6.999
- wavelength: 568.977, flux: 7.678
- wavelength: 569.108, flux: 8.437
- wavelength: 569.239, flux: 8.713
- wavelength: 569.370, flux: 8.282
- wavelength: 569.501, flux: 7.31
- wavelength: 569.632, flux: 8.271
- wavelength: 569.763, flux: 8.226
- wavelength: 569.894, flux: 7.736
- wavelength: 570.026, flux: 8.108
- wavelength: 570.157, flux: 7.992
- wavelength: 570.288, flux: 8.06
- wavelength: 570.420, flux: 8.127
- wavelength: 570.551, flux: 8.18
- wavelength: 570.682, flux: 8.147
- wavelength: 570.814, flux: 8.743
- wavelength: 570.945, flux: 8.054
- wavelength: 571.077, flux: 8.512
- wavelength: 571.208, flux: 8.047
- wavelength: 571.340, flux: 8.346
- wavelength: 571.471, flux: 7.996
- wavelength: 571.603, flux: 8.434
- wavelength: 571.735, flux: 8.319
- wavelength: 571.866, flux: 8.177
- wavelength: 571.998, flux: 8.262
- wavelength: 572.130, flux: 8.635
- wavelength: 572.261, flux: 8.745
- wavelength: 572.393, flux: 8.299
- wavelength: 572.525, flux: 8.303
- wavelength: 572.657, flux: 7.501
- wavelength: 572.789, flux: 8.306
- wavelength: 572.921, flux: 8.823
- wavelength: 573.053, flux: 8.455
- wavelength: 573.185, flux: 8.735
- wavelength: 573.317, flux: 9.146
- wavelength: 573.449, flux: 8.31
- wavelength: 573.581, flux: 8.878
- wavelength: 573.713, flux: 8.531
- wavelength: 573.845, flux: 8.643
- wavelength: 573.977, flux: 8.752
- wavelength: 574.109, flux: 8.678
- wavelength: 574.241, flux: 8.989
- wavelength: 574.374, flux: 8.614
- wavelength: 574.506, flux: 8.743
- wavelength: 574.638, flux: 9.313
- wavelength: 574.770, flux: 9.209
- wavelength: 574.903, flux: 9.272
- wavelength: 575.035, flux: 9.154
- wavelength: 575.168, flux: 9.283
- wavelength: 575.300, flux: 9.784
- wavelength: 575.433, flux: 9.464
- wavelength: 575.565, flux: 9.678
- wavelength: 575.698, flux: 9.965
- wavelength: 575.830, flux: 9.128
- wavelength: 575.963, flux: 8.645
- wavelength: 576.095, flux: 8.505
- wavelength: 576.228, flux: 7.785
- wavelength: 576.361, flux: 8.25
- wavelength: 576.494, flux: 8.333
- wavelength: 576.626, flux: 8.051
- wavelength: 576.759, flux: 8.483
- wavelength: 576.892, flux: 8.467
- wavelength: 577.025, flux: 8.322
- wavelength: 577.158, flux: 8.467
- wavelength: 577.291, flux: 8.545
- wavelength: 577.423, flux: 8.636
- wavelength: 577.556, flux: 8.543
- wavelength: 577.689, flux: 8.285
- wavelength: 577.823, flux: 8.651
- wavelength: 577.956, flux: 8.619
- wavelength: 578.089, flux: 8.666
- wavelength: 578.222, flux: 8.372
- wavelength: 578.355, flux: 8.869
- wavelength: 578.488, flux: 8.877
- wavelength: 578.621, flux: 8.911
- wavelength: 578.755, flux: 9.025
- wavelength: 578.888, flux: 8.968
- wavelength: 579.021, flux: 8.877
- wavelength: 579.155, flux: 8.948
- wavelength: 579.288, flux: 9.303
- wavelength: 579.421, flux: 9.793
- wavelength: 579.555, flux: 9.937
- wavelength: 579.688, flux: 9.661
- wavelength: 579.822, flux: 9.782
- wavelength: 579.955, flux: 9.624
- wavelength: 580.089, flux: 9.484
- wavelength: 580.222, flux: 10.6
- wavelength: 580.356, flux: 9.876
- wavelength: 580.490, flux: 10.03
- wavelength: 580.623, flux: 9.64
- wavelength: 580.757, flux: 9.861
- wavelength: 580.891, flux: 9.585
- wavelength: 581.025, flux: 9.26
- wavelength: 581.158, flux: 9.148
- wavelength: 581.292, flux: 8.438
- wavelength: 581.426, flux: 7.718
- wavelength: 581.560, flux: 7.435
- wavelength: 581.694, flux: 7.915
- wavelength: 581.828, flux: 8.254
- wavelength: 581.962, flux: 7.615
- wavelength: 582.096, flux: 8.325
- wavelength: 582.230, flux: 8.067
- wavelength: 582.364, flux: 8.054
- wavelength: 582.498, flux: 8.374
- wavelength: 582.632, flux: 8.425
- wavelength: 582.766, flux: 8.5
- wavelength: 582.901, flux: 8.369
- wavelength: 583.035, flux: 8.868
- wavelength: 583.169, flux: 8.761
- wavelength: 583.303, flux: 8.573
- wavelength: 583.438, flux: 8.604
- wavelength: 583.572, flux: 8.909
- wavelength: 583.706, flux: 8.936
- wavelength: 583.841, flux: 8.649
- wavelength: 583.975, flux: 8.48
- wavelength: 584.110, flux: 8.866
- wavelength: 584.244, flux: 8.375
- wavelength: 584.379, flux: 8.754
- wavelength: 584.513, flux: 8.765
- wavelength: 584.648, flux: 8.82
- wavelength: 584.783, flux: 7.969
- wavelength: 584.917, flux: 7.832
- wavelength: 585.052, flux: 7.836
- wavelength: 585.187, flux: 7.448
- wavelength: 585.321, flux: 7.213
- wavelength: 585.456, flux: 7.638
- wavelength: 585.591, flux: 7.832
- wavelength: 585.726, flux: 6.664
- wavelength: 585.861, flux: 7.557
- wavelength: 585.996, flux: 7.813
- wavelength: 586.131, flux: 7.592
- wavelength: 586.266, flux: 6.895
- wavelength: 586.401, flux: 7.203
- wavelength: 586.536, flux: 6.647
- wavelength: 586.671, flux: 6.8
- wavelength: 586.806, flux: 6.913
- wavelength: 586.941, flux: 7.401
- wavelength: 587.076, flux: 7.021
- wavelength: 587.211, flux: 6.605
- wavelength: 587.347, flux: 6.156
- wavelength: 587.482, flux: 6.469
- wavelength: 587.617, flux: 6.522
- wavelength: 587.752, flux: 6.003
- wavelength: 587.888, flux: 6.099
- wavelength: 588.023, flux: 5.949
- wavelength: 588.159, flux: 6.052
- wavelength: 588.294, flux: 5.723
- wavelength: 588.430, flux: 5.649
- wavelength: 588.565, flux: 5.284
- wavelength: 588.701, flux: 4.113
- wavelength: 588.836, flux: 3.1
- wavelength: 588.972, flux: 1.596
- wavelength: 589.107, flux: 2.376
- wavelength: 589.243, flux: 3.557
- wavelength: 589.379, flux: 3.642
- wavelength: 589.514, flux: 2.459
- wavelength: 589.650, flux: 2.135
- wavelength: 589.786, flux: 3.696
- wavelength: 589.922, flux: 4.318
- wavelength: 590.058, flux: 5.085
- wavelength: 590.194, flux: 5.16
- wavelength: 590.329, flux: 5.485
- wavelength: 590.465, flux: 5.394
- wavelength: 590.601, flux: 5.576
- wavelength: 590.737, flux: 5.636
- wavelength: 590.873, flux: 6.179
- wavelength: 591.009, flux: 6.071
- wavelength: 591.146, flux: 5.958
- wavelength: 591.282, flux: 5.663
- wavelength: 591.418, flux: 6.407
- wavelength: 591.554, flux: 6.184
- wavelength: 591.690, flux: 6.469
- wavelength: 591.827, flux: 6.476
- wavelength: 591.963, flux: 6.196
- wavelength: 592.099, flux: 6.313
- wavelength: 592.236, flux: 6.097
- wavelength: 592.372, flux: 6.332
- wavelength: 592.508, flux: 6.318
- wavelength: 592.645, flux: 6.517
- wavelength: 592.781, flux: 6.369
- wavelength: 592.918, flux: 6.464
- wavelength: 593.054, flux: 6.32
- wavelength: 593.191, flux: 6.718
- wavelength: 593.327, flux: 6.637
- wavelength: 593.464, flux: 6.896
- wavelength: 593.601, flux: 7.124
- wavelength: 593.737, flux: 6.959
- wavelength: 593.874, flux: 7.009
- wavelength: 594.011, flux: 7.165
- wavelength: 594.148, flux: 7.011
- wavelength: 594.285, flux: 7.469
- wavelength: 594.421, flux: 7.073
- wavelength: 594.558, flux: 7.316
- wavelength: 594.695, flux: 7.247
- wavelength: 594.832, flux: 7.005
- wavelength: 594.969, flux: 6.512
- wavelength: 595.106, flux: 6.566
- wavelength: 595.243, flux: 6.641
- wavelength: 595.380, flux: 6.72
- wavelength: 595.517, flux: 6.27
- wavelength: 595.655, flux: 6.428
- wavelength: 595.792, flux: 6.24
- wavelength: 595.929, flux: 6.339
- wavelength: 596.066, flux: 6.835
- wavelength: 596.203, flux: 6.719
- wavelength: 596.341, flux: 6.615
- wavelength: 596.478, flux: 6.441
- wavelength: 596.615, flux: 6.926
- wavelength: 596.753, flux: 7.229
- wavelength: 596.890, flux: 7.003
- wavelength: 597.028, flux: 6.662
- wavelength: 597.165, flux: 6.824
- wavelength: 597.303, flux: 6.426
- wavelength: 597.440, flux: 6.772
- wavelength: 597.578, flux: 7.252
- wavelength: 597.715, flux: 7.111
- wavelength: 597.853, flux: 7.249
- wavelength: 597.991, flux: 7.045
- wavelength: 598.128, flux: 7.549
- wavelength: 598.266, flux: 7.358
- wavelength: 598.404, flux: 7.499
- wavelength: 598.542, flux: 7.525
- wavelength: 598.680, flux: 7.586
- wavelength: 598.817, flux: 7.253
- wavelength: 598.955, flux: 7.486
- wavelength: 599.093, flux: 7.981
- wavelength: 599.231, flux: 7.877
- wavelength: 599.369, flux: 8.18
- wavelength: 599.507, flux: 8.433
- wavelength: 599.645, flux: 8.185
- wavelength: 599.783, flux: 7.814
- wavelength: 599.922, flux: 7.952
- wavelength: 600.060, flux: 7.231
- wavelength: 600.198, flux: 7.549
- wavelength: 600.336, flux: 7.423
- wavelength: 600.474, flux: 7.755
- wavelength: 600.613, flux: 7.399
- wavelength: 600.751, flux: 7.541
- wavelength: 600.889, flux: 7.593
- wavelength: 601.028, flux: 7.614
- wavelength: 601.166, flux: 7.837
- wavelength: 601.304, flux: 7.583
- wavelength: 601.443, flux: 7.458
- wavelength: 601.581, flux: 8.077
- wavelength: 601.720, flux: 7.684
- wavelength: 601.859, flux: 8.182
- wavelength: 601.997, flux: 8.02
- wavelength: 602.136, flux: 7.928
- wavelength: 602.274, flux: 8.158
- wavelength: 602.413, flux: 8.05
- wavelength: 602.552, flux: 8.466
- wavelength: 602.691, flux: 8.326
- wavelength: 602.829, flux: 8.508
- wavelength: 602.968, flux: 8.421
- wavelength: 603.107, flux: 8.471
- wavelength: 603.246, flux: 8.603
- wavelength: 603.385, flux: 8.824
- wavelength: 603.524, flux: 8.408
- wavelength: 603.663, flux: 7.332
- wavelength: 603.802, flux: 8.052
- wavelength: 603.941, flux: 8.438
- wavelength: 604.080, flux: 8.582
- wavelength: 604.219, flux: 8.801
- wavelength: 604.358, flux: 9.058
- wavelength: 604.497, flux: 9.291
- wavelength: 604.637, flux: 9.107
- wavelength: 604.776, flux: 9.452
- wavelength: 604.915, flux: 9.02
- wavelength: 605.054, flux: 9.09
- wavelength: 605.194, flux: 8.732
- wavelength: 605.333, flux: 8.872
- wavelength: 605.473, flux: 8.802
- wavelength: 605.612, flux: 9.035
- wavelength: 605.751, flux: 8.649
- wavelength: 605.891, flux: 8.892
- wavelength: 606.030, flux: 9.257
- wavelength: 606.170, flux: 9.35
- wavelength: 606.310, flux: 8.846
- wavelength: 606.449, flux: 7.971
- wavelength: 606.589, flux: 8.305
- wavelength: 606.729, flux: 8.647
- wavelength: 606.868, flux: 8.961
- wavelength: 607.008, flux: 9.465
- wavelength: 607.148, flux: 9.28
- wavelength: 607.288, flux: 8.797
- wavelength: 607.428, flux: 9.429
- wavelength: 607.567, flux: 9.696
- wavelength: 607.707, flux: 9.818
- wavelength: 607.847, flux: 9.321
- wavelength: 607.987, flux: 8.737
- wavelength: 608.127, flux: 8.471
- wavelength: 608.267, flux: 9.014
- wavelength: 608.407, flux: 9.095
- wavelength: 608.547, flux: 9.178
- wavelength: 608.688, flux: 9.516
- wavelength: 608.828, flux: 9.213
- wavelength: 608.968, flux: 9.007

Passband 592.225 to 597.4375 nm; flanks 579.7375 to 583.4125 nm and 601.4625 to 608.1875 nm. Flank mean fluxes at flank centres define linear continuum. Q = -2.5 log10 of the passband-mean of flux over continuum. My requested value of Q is 0.29 mag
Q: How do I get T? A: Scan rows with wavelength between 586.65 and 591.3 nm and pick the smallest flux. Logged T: 1.596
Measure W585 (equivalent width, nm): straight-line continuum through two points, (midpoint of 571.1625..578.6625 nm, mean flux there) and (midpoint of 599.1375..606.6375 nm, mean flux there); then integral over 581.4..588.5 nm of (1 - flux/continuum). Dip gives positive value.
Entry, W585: 0.76 nm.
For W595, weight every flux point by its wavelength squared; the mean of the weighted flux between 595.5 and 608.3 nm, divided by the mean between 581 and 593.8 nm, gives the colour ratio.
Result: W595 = 1.3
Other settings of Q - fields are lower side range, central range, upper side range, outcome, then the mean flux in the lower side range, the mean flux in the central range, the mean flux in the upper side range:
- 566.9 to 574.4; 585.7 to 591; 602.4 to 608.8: 0.47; 8.13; 5.5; 8.85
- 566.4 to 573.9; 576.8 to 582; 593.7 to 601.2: -0.16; 8.04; 8.95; 7.19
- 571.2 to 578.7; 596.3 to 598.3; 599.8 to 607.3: 0.21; 8.66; 6.96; 8.39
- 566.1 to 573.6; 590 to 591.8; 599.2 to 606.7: 0.37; 7.99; 5.81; 8.31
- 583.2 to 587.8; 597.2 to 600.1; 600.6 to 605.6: 0.09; 7.65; 7.51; 8.35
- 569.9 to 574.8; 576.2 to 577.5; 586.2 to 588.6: -0.07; 8.45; 8.35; 6.43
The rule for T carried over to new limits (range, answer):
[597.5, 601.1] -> 7.045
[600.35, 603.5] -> 7.399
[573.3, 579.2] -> 7.785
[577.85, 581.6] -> 7.435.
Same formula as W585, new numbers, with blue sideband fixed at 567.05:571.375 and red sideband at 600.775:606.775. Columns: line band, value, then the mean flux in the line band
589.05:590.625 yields 0.80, 4.04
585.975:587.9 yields 0.32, 6.81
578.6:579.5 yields -0.12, 9.13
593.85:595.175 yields 0.20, 7.04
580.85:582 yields -0.04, 8.37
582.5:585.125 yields -0.13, 8.53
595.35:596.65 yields 0.28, 6.54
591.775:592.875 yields 0.26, 6.33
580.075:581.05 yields -0.21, 9.83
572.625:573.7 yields -0.08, 8.55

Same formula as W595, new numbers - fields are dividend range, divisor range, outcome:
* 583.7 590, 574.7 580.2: 0.73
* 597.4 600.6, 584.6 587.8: 1.10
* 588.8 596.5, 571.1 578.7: 0.73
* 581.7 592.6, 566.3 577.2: 0.84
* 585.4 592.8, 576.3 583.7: 0.68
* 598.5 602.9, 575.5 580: 0.96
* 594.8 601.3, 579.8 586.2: 0.89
